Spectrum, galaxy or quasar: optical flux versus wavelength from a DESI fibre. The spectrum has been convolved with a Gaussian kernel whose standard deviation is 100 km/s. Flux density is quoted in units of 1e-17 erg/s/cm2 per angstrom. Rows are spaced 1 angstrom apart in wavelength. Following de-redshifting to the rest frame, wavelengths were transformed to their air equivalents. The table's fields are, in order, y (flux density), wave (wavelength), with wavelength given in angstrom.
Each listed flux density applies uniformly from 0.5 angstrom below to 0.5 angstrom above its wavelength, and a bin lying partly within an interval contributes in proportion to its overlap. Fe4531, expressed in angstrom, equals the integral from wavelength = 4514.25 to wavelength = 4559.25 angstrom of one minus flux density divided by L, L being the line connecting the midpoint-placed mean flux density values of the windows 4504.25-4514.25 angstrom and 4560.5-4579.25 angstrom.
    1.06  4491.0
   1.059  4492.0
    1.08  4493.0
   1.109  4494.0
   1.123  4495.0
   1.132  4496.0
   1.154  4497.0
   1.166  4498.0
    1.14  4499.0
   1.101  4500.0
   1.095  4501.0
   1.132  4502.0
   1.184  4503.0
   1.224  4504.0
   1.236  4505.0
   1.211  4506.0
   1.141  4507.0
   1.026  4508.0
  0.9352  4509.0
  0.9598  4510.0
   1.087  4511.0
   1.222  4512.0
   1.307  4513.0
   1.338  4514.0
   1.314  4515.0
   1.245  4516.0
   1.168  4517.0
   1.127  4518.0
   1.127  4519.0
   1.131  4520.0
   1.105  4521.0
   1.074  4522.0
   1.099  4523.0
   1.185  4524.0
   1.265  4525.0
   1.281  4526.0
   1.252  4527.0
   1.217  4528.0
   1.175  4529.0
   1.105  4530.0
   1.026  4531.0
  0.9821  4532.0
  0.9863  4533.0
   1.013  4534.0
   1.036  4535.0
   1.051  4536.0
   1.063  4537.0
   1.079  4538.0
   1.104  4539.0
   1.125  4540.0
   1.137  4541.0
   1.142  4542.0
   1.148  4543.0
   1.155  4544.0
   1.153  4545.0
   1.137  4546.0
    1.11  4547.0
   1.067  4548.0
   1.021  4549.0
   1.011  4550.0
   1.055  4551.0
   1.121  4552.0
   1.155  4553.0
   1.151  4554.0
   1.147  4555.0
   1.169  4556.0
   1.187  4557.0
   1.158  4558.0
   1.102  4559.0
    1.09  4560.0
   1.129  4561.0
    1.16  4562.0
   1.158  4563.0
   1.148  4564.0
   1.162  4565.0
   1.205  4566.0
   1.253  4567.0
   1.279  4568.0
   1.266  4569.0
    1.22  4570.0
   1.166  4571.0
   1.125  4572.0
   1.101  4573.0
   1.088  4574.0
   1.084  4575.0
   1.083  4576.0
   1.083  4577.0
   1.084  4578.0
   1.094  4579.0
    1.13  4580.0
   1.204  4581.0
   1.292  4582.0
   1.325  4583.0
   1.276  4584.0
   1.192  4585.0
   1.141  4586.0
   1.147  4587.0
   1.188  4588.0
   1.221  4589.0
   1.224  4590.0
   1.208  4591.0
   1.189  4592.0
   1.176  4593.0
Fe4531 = 0.8 angstrom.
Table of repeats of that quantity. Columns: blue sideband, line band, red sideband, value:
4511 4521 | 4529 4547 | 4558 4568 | 1.5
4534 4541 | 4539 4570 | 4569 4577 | -1.2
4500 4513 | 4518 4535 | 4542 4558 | 0.0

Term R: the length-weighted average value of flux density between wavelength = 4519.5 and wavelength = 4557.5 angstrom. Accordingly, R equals 1.12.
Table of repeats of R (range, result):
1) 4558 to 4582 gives 1.15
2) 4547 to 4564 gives 1.12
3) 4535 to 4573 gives 1.14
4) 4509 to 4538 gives 1.14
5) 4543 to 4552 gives 1.09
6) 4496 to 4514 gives 1.14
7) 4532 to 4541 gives 1.06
